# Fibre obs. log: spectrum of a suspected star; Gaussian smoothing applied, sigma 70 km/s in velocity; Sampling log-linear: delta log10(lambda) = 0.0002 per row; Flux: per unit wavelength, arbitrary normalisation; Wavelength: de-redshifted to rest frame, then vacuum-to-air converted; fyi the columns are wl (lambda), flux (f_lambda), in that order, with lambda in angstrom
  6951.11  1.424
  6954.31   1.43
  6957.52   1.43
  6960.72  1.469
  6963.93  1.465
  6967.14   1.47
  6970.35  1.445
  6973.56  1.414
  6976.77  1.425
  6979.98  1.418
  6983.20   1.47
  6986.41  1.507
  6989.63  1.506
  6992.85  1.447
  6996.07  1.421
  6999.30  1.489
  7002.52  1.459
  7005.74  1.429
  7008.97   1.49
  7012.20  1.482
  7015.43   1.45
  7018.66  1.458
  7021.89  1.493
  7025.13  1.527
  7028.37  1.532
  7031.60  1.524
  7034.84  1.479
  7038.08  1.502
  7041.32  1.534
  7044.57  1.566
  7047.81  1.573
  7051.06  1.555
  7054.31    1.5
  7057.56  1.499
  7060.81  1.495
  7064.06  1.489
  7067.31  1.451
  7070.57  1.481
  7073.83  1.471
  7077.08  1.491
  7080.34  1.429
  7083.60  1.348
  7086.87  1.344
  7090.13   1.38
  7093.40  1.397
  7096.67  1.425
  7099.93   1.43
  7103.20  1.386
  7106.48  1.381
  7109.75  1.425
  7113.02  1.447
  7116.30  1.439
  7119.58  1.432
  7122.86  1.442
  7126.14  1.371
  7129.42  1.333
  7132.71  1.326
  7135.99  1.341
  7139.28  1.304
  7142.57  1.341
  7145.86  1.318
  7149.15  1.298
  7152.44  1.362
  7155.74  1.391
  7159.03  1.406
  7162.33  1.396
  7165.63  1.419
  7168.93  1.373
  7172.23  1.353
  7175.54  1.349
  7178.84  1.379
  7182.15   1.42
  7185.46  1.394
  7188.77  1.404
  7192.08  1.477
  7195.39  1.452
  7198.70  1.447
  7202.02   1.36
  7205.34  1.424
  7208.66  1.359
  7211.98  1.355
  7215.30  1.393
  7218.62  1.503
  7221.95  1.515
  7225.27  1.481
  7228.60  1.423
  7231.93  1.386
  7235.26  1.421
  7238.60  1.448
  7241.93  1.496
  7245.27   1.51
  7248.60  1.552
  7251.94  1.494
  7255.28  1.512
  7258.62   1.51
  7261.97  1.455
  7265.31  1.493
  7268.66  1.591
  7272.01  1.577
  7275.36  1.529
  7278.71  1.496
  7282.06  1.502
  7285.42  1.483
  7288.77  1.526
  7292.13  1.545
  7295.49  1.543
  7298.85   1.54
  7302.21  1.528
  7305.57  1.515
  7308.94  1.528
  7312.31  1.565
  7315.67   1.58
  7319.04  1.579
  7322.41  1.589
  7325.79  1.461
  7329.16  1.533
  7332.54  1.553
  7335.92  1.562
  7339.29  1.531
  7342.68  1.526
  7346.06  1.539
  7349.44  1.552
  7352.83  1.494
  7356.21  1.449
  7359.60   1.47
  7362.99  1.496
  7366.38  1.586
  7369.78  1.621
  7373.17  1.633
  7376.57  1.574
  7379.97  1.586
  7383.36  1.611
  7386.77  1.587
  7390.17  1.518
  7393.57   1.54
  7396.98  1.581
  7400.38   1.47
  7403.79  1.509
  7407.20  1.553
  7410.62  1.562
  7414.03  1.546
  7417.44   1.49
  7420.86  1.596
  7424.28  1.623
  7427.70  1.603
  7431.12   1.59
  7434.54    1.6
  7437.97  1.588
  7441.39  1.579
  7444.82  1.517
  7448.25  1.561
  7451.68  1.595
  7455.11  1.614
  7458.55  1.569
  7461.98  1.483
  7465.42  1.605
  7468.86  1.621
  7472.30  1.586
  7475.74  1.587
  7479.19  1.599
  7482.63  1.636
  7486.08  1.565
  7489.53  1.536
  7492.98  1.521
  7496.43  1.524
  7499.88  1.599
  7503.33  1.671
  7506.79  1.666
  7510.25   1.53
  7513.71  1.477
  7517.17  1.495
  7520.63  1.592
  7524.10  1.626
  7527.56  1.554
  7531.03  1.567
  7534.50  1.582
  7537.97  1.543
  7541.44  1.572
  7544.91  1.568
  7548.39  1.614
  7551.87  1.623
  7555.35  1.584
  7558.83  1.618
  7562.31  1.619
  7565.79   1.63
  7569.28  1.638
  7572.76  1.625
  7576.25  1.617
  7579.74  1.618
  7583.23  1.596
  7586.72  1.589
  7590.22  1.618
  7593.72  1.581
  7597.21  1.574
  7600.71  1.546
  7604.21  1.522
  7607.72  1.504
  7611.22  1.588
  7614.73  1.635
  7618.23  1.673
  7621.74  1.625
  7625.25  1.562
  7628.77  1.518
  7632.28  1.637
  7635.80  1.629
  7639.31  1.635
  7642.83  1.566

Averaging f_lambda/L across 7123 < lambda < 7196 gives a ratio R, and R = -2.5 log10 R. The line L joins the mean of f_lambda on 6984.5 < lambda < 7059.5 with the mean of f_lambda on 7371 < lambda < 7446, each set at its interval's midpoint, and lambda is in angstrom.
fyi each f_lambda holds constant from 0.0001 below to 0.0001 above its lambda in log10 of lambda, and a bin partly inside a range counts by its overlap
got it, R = 0.11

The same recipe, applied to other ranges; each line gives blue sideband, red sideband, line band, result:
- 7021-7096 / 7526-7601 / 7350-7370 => 0.03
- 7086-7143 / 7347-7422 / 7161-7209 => 0.02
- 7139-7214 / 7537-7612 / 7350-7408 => -0.04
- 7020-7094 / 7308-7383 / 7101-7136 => 0.07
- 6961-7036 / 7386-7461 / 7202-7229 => 0.07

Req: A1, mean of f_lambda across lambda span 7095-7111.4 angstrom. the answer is 1.41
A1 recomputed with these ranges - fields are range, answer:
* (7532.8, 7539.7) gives 1.56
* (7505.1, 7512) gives 1.6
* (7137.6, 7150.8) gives 1.32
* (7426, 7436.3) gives 1.6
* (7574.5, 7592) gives 1.61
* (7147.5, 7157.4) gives 1.35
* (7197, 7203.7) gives 1.4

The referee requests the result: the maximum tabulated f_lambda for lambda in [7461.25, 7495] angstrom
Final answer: 1.636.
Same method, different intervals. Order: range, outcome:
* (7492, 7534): 1.671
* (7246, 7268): 1.552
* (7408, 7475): 1.623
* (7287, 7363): 1.589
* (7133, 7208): 1.477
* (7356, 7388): 1.633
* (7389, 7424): 1.596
